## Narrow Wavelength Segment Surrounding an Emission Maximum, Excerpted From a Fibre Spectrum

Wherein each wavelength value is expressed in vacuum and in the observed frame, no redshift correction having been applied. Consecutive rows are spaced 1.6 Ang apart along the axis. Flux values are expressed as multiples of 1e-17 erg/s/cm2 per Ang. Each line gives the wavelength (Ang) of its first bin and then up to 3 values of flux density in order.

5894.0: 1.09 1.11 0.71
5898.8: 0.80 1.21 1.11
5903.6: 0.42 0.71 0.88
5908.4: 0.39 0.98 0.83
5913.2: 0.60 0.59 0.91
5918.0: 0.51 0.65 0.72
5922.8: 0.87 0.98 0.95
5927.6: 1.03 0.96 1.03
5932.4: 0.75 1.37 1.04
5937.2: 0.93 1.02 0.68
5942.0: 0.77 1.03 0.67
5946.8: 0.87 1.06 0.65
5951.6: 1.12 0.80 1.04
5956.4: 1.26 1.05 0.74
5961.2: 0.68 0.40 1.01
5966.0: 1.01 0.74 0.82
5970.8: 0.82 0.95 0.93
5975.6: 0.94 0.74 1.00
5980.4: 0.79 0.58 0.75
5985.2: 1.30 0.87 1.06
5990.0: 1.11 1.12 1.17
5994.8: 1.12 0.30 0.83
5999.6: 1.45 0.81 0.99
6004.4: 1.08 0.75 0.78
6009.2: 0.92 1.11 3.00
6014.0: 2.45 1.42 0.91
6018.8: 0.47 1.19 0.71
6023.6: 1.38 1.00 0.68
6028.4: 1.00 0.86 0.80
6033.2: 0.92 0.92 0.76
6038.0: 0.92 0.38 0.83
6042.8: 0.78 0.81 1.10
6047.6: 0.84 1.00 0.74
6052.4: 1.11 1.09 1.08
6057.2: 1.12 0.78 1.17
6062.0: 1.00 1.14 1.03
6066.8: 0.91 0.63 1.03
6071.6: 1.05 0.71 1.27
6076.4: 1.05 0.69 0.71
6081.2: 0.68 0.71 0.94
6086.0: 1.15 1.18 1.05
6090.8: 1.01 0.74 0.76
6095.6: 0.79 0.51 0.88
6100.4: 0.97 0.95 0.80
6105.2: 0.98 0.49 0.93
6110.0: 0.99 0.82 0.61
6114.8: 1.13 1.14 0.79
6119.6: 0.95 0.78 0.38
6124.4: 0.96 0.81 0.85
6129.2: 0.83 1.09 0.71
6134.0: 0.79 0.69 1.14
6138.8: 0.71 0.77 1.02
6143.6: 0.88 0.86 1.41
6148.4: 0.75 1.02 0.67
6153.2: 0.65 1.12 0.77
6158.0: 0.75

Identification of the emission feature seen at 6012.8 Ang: [O III] 5007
